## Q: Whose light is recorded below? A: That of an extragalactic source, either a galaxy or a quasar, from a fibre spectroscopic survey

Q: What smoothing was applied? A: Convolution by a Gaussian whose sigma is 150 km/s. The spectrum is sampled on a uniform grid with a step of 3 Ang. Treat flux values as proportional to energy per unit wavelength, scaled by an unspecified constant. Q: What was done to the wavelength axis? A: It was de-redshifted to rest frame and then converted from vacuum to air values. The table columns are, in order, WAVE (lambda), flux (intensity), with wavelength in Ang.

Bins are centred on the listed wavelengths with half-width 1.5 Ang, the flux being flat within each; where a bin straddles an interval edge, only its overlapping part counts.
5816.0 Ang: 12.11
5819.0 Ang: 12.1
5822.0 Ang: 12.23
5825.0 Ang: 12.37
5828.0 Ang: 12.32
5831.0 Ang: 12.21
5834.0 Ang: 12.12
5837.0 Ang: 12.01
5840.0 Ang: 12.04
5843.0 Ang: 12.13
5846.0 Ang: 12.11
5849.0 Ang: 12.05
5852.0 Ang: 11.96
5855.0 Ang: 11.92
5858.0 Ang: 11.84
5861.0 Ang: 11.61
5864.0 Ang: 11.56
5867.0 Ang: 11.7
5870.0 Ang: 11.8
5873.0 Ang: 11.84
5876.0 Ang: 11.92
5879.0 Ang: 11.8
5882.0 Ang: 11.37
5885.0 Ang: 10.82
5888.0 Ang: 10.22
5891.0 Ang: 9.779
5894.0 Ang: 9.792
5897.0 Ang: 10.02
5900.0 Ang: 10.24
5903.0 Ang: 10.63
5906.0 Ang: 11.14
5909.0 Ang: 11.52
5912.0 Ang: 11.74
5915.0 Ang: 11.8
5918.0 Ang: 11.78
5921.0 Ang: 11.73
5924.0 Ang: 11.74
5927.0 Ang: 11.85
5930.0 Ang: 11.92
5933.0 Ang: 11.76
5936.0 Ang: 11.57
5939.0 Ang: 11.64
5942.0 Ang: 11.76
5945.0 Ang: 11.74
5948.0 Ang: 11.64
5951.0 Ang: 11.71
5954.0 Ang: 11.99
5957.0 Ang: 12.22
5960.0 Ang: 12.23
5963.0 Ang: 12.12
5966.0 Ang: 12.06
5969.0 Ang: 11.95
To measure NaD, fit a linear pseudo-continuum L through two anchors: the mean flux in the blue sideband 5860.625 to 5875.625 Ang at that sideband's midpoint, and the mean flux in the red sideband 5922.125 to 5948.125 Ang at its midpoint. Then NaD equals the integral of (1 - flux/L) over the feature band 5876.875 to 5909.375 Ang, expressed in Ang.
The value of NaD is 3.0 Ang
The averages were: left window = 11.7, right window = 11.7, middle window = 10.7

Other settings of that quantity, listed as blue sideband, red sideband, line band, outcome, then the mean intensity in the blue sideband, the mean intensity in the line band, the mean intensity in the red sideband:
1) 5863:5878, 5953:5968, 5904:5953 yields 1.29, 11.8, 11.7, 12.1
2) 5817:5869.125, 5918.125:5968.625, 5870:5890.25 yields 1.10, 12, 11.3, 11.9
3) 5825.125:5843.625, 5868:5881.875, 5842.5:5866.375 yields 0.19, 12.2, 11.9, 11.8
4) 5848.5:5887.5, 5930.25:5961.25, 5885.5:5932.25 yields 2.72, 11.7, 11.1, 11.8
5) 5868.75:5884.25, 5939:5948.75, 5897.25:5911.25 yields 1.02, 11.7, 10.9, 11.7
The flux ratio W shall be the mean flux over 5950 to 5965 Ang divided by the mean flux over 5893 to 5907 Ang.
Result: 1.16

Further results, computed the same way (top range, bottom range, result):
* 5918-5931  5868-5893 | 1.06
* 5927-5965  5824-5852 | 0.98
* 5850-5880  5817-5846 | 0.97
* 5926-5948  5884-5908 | 1.13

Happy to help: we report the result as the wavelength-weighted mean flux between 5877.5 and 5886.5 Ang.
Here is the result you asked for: 11.3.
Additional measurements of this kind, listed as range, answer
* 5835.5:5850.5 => 12.1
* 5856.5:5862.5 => 11.7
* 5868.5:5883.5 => 11.7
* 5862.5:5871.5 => 11.7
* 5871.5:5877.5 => 11.9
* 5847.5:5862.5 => 11.9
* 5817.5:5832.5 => 12.2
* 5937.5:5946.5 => 11.7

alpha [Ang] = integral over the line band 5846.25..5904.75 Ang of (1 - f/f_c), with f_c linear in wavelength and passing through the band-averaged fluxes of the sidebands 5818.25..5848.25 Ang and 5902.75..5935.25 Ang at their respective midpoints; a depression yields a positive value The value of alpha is 3.4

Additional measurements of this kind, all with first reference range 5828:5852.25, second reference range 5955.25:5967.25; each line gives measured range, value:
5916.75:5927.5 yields 0.3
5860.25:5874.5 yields 0.5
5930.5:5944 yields 0.5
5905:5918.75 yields 0.6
